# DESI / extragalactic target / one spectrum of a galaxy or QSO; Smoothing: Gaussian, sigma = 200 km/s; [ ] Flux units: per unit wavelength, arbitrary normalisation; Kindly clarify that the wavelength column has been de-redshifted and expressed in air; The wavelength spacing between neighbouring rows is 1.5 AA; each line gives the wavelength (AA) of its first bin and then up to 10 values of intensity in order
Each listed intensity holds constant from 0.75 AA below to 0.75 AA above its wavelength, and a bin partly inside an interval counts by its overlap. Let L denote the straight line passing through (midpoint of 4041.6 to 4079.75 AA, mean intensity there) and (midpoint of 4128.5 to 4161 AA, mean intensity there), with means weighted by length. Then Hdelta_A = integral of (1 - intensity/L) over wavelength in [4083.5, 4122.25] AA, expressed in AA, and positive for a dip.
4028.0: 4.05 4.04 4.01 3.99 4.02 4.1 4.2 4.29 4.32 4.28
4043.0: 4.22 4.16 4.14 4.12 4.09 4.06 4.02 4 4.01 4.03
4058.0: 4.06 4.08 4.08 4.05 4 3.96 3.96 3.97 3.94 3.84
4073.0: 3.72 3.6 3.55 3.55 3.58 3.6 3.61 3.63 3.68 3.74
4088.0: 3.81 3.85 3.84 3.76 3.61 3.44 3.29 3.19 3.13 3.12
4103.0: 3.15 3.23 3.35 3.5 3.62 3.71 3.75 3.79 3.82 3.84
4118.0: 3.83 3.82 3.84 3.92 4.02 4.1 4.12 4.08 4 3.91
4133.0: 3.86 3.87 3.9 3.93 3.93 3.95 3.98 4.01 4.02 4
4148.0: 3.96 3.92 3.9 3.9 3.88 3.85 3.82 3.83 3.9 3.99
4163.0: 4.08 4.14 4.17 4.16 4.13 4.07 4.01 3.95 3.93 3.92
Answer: 3.4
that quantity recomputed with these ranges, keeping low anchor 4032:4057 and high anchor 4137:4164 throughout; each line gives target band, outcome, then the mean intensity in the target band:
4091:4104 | 2.15 AA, 3.36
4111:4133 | 0.41 AA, 3.91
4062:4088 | 1.97 AA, 3.76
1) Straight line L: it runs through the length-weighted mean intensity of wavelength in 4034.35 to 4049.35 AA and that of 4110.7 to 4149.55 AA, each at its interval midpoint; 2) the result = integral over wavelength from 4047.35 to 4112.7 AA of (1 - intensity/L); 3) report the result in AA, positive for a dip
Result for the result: 5.7 AA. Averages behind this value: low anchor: 4.19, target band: 3.72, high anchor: 3.93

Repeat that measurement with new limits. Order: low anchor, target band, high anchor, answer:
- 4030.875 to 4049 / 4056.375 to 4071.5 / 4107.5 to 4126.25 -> 0.2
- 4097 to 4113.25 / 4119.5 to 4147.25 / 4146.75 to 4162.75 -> -2.2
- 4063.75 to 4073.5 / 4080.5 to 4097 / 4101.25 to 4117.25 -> 0.3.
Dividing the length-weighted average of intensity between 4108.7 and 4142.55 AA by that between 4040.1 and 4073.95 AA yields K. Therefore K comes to 0.97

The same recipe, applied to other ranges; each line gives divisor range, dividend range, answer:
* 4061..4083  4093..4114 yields 0.90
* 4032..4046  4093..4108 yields 0.79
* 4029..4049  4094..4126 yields 0.87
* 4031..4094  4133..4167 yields 1.00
